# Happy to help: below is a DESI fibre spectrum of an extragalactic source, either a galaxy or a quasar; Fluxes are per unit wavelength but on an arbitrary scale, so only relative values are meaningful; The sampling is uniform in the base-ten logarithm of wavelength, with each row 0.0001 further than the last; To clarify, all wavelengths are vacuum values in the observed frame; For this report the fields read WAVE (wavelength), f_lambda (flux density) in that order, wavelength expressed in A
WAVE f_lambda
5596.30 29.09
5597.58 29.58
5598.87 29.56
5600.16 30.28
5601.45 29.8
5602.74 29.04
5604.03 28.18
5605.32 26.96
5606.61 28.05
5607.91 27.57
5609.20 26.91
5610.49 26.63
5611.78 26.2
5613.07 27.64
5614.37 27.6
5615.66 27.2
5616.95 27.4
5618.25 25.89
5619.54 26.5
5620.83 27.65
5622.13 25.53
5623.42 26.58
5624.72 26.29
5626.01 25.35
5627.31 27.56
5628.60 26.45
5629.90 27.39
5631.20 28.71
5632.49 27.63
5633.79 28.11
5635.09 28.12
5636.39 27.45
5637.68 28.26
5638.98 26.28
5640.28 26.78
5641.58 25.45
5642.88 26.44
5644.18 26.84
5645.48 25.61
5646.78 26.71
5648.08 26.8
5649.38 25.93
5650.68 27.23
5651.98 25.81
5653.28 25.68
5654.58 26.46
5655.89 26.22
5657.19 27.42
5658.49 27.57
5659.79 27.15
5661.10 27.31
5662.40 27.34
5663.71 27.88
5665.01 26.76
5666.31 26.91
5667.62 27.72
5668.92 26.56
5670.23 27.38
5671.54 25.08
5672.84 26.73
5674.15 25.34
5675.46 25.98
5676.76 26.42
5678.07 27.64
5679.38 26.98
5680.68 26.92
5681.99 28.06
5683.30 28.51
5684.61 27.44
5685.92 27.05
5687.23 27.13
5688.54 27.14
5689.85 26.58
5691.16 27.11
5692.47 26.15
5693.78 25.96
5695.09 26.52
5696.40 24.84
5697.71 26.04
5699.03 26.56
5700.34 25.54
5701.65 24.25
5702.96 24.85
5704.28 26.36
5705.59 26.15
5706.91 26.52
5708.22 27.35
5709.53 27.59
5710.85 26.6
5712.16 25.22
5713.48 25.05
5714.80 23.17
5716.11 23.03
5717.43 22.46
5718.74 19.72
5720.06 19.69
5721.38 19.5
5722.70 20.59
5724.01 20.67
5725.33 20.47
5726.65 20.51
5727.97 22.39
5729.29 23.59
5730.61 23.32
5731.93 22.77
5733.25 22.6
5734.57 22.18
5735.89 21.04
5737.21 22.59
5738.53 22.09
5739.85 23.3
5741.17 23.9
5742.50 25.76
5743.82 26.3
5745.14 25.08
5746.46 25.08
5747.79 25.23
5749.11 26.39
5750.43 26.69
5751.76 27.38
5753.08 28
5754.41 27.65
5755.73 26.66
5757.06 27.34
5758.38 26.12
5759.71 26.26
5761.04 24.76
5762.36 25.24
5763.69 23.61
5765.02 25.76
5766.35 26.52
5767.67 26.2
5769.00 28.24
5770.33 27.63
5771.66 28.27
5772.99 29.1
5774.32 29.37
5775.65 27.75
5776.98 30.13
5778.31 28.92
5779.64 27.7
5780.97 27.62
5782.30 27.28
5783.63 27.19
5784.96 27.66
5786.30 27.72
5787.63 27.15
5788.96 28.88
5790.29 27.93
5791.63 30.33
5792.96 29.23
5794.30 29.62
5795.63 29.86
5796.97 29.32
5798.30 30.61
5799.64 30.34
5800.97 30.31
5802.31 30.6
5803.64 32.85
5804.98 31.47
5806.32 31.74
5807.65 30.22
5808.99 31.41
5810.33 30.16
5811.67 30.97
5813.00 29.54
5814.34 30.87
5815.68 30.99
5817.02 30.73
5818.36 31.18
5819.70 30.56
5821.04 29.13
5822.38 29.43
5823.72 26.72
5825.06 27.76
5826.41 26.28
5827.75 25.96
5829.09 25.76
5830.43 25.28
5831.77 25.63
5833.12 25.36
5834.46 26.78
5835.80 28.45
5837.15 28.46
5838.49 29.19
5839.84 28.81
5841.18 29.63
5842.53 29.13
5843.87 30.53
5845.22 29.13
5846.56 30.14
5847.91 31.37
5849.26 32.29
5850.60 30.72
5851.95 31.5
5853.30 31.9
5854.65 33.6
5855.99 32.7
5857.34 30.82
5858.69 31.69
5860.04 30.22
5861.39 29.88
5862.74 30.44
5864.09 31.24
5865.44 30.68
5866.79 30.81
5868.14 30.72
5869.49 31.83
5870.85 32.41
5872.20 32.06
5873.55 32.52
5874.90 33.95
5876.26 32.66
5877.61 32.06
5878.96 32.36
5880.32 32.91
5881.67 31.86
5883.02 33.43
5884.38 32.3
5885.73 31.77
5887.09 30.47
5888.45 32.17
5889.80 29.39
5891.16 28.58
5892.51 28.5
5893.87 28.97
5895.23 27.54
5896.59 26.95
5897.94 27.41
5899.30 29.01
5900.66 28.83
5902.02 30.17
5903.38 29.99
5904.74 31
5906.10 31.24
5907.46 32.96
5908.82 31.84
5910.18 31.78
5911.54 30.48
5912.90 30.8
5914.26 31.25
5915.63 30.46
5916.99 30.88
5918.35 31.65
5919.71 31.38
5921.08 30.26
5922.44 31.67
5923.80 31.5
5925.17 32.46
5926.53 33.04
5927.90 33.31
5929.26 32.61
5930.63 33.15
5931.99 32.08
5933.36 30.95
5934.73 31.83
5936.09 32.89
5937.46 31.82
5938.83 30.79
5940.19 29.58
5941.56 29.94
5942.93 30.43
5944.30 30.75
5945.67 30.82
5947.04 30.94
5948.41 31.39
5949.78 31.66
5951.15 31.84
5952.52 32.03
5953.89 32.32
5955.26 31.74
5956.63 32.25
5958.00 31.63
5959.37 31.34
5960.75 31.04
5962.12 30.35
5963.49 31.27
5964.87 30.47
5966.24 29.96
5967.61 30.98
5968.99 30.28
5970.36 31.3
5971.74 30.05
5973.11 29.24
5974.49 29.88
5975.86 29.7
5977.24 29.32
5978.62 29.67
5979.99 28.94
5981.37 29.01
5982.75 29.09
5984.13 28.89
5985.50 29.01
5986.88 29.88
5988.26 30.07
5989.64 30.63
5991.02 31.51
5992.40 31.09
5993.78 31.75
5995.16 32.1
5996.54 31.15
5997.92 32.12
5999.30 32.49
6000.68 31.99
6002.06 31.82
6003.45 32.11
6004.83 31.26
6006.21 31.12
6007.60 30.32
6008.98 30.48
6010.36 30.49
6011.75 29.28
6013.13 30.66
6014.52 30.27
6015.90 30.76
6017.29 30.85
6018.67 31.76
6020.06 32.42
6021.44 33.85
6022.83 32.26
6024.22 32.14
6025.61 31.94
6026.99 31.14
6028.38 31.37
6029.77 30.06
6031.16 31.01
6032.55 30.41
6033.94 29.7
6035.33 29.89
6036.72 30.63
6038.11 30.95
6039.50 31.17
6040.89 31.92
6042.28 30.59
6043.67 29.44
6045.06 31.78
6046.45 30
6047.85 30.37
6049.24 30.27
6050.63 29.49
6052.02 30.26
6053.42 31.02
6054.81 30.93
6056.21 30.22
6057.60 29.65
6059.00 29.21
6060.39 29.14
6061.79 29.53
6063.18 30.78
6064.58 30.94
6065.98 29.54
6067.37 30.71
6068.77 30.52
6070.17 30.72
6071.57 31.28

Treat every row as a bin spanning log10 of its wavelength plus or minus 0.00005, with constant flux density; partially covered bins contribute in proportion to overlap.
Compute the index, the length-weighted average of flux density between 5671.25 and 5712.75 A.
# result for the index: 26.5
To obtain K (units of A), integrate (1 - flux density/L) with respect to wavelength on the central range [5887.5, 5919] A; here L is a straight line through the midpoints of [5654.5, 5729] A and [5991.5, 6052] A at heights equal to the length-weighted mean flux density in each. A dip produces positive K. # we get -1.1 A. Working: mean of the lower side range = 25.5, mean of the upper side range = 31.1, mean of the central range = 30.1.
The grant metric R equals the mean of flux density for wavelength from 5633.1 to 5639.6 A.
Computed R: 27.6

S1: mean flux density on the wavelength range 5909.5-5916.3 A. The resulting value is 30.9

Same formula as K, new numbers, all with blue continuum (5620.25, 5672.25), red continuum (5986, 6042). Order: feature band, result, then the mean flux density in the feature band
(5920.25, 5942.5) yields -1.1 A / 31.7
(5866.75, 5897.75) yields -1.5 A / 31.1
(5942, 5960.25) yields -0.6 A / 31.4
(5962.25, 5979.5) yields 0.3 A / 30.2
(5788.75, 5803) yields -0.6 A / 29.8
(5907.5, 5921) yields -0.6 A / 31.2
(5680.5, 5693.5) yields 0.1 A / 27.2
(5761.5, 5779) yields 0.6 A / 27.4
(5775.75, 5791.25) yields 0.2 A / 28.1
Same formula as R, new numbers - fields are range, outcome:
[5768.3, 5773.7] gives 28.3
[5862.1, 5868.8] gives 30.8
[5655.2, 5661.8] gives 27.1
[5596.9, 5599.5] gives 29.7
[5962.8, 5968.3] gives 30.7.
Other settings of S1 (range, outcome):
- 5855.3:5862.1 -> 31.1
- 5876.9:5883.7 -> 32.6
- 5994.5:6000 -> 32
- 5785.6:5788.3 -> 27.4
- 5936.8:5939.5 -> 31.3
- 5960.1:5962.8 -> 30.7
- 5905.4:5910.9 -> 32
